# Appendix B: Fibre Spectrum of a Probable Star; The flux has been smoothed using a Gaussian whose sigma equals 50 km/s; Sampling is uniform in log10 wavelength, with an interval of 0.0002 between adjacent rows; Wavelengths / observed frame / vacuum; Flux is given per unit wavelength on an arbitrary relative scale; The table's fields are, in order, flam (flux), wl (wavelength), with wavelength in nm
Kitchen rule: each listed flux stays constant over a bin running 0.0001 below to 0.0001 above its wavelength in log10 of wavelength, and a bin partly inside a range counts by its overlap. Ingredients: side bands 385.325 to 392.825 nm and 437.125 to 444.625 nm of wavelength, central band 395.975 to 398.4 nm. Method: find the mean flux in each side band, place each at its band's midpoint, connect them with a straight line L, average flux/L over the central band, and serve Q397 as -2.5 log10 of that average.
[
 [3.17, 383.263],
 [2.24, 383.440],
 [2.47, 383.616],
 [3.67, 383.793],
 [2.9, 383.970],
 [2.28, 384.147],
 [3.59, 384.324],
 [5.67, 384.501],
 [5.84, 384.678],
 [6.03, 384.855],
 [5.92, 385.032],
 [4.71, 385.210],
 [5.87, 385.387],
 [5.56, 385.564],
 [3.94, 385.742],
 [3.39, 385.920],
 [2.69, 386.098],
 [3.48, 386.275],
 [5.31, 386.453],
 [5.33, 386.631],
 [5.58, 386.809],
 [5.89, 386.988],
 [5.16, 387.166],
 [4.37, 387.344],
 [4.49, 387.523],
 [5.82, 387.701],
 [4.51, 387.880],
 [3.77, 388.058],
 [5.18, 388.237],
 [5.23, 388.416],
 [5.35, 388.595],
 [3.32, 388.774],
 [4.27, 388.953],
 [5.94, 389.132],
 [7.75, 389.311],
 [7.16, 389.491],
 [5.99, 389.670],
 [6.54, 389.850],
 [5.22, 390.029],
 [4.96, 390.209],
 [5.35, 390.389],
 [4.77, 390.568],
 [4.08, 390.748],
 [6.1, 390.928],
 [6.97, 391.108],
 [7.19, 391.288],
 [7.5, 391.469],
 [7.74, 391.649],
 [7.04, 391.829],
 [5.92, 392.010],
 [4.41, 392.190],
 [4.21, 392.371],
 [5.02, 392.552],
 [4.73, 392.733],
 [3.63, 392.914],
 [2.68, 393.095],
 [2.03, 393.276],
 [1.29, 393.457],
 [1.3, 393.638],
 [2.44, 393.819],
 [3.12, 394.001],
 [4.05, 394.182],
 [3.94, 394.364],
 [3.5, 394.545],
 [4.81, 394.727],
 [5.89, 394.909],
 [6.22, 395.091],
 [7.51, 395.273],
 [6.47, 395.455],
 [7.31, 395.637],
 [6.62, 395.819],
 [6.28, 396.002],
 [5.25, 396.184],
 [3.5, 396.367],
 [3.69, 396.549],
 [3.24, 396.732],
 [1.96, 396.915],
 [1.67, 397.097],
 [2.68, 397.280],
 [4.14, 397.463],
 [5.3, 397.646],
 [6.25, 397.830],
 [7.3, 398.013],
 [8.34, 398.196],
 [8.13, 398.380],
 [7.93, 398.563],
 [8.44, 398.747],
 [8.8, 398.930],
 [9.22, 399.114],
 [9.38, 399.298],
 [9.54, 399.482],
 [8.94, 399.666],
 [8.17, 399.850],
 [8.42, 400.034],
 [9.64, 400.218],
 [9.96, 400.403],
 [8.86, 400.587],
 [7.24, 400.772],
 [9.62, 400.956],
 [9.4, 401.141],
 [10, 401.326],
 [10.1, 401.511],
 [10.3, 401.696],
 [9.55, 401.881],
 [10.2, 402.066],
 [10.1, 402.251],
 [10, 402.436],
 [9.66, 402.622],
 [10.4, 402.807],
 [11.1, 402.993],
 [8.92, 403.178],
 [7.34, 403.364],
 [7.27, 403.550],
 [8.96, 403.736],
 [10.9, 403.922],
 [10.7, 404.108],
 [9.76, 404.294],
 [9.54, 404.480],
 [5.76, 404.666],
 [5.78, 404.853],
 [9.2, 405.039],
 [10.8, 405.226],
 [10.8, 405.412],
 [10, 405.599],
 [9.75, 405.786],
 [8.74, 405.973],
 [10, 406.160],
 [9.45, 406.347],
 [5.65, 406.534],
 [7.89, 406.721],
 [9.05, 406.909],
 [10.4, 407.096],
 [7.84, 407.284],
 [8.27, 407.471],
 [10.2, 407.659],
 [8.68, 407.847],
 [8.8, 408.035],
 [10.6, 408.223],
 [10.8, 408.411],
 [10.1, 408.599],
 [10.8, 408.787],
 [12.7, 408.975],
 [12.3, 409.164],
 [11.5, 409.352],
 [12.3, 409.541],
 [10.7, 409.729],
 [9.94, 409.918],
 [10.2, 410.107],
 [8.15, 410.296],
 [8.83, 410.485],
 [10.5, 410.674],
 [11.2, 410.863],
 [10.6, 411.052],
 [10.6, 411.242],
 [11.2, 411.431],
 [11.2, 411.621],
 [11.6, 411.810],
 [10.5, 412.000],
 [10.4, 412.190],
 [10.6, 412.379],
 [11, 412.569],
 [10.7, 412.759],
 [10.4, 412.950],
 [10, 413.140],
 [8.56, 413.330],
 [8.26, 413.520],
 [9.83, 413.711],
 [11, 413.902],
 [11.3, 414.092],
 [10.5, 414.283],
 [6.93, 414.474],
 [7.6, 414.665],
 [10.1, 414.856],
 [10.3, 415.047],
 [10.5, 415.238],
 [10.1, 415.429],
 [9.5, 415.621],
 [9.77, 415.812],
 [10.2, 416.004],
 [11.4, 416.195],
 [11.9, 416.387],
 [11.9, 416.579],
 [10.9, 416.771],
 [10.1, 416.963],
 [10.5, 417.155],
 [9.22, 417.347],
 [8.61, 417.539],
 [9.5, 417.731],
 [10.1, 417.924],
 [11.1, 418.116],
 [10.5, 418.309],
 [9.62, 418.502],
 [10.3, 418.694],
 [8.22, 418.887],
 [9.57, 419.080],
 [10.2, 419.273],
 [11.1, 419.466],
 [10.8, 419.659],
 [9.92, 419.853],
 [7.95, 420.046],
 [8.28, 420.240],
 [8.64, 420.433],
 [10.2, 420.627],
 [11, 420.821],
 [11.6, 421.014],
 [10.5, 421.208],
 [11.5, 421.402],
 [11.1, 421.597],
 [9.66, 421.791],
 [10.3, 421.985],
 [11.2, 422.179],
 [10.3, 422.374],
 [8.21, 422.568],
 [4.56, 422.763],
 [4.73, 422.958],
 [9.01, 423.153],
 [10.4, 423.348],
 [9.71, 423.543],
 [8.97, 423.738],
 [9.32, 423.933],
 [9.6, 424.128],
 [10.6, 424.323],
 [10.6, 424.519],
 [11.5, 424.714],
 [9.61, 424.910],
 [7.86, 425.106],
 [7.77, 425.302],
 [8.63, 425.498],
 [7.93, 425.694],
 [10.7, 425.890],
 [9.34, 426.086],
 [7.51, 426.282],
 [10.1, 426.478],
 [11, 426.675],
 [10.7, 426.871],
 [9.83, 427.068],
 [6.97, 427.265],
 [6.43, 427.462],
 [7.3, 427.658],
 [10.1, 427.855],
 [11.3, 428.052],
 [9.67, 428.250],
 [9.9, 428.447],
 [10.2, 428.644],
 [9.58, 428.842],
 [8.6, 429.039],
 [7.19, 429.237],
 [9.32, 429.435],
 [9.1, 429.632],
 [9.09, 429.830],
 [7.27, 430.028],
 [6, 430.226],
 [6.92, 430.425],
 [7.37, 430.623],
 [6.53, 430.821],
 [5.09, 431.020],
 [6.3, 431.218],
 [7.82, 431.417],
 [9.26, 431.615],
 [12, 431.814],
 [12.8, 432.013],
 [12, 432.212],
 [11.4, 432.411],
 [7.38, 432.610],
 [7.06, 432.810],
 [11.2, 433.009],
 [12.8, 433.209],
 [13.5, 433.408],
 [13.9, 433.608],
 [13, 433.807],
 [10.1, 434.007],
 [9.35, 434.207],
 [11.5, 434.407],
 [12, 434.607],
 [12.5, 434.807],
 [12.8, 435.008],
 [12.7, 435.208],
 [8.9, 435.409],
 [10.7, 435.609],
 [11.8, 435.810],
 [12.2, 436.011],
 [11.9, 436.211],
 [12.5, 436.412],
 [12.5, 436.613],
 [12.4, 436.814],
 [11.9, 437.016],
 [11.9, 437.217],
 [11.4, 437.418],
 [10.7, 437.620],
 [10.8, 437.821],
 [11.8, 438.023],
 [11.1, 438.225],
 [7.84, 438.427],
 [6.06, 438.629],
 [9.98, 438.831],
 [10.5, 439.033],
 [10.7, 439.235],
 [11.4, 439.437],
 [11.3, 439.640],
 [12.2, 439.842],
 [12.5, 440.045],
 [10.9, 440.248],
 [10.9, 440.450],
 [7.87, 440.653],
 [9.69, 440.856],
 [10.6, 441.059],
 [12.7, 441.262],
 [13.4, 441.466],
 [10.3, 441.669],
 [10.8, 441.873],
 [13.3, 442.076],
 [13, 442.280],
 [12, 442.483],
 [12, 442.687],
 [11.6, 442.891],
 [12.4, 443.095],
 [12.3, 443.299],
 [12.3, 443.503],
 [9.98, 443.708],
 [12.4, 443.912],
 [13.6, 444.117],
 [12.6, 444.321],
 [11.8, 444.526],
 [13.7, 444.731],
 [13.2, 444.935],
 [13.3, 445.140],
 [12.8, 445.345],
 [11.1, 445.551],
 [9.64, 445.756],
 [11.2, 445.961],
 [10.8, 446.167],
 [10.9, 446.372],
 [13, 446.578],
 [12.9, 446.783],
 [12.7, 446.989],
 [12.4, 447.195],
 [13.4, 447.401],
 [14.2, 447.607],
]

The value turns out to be 0.311 mag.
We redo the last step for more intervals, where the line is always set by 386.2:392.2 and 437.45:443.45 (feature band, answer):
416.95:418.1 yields -0.14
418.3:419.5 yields -0.13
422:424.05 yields 0.06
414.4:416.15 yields -0.14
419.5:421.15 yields -0.11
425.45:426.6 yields 0.05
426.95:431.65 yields 0.20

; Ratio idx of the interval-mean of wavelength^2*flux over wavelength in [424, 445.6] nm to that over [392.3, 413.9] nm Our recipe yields 1.5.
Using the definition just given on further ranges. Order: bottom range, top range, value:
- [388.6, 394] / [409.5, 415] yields 2.26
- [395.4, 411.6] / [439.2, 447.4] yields 1.63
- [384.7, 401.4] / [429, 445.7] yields 2.35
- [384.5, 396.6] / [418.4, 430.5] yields 2.17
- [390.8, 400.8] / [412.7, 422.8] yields 1.89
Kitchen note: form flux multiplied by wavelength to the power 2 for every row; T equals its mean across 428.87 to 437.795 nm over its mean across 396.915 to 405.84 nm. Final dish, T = 1.4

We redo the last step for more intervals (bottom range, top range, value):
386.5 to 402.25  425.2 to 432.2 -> 1.70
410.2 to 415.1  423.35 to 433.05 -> 0.97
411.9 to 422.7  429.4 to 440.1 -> 1.13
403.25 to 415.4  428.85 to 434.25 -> 1.06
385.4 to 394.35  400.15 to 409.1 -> 2.09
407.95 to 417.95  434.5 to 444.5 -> 1.25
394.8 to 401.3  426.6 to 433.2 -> 1.50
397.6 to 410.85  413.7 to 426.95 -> 1.13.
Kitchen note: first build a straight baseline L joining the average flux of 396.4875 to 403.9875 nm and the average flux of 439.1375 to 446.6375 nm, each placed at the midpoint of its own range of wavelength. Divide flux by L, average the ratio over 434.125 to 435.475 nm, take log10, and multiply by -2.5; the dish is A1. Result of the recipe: -0.04 mag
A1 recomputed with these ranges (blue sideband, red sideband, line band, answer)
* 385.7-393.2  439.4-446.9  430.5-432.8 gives 0.18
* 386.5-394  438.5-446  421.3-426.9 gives -0.02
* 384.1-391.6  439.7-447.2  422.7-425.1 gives 0.05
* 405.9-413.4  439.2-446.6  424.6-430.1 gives 0.20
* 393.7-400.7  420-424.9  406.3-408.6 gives -0.18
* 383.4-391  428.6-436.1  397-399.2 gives -0.07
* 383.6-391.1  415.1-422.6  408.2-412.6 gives -0.22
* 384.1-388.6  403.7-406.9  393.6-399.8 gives 0.25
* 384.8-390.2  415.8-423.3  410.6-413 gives -0.24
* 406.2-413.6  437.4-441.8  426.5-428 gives 0.15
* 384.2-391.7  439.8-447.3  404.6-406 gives -0.21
